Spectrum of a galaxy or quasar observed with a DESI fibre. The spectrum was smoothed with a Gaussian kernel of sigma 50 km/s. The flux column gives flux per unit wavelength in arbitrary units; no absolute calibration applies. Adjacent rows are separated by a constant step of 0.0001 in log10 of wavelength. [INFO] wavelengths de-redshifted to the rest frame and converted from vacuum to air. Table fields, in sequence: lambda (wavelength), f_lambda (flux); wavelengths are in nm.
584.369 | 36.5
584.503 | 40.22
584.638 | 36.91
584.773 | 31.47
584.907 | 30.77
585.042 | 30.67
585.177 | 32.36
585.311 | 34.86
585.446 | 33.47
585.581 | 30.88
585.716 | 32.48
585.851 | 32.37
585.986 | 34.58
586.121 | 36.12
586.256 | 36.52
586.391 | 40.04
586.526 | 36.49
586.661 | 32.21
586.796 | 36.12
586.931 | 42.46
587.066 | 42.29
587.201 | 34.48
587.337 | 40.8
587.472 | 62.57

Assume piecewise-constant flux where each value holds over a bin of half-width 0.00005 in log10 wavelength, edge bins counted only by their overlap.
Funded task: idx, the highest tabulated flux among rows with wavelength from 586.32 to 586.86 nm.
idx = 40.04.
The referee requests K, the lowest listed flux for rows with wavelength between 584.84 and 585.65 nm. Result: 30.67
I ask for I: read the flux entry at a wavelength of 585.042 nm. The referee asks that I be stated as 30.67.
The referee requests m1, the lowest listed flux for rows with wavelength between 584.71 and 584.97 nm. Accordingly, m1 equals 30.77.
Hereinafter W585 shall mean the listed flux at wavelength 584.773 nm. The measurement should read 31.47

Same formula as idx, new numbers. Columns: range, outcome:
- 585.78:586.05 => 34.58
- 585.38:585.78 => 33.47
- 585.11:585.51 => 34.86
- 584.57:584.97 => 36.91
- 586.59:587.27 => 42.46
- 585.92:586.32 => 36.52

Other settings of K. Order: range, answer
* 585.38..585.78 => 30.88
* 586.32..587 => 32.21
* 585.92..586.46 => 34.58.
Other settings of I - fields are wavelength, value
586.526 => 36.49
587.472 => 62.57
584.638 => 36.91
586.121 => 36.12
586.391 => 40.04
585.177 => 32.36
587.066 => 42.29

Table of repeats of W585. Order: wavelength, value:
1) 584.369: 36.5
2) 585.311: 34.86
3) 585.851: 32.37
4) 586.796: 36.12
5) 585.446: 33.47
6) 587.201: 34.48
